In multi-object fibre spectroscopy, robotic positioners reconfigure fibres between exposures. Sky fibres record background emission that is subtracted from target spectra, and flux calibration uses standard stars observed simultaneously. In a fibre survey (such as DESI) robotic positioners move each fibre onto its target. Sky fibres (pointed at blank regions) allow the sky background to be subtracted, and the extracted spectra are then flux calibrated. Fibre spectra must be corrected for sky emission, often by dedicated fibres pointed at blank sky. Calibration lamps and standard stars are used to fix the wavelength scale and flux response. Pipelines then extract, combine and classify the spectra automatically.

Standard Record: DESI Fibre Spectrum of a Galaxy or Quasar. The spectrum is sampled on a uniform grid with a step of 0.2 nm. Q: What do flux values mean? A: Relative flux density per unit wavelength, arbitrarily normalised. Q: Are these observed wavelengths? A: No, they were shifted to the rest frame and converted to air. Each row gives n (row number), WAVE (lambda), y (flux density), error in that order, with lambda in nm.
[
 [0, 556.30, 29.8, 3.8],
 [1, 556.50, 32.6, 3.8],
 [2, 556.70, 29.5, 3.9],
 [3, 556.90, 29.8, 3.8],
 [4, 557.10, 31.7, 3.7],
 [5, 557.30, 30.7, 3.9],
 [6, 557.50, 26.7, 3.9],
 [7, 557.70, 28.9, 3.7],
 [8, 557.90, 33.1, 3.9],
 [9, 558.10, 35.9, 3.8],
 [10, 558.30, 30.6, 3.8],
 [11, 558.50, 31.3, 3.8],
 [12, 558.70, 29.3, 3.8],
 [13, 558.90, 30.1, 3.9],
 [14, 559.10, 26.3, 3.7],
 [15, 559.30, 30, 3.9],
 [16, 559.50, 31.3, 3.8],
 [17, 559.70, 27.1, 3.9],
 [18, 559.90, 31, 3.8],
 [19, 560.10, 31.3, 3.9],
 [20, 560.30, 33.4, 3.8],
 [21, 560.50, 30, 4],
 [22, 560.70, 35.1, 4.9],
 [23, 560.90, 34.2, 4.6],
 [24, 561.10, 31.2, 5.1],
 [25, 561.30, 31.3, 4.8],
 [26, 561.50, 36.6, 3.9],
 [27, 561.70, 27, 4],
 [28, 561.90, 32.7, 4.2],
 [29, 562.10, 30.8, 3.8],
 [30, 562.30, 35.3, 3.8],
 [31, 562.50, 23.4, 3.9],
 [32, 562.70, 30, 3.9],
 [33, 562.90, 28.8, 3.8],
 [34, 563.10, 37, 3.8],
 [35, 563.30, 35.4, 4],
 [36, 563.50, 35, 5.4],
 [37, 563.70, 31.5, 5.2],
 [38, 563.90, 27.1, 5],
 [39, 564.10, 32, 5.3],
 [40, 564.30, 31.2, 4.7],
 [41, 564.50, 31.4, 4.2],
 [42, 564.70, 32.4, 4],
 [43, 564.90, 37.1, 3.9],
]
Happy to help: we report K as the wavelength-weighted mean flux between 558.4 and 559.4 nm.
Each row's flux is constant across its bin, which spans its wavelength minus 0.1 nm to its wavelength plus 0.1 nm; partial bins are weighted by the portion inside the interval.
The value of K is 29.4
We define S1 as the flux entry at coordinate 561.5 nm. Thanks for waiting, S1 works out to 36.6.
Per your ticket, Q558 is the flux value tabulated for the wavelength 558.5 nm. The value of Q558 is 31.3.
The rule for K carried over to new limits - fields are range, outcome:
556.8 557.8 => 29.6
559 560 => 29.1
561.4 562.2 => 31.8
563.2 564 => 32.2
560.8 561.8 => 32.1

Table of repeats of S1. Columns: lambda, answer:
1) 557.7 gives 28.9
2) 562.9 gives 28.8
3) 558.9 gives 30.1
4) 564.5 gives 31.4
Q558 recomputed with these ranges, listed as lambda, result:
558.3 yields 30.6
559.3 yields 30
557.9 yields 33.1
